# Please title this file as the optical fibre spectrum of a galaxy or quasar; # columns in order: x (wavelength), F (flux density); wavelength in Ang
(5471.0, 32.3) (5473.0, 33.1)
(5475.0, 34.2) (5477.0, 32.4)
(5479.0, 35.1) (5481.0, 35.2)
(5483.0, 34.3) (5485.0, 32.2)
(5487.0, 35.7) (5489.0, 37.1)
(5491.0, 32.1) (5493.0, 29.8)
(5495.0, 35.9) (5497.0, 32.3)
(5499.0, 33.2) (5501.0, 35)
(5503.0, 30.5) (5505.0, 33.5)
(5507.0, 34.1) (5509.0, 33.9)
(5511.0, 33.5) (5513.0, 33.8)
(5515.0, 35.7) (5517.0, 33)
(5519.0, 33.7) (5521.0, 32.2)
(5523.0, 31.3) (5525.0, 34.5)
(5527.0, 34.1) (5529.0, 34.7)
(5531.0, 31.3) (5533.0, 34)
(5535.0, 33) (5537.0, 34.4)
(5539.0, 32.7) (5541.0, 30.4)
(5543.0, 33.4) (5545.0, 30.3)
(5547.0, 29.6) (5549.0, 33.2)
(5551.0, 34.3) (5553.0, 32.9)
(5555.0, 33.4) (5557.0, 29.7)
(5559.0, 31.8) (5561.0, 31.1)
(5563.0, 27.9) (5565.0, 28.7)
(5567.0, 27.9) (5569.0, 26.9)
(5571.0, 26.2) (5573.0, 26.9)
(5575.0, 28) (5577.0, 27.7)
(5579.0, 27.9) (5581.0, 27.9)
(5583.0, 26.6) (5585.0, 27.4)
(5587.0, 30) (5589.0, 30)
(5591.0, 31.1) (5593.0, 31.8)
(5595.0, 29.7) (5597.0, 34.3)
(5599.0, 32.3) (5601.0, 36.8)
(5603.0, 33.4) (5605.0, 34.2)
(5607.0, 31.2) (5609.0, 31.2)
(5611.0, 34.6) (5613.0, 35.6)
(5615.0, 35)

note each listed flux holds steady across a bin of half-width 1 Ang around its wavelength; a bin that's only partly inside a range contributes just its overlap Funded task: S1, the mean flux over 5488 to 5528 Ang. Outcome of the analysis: 33.5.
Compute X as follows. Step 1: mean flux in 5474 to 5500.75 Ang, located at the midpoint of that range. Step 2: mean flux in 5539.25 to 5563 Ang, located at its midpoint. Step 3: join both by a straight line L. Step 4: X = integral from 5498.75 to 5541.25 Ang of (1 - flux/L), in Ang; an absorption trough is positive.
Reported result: -0.8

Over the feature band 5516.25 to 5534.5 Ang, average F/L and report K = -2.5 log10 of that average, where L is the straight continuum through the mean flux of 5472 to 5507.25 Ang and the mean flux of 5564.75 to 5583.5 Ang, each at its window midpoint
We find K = -0.07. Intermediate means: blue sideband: 33.6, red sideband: 27.4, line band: 33.2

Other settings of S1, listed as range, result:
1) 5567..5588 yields 27.6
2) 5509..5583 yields 31.3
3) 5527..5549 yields 32.5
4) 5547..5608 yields 30.4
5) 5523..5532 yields 33.4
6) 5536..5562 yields 32.1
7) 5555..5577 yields 28.7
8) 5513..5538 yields 33.5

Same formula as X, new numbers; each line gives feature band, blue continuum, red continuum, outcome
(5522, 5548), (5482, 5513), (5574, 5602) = -0.4 Ang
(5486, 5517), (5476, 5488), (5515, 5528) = 0.0 Ang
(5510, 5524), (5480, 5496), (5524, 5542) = 0.1 Ang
